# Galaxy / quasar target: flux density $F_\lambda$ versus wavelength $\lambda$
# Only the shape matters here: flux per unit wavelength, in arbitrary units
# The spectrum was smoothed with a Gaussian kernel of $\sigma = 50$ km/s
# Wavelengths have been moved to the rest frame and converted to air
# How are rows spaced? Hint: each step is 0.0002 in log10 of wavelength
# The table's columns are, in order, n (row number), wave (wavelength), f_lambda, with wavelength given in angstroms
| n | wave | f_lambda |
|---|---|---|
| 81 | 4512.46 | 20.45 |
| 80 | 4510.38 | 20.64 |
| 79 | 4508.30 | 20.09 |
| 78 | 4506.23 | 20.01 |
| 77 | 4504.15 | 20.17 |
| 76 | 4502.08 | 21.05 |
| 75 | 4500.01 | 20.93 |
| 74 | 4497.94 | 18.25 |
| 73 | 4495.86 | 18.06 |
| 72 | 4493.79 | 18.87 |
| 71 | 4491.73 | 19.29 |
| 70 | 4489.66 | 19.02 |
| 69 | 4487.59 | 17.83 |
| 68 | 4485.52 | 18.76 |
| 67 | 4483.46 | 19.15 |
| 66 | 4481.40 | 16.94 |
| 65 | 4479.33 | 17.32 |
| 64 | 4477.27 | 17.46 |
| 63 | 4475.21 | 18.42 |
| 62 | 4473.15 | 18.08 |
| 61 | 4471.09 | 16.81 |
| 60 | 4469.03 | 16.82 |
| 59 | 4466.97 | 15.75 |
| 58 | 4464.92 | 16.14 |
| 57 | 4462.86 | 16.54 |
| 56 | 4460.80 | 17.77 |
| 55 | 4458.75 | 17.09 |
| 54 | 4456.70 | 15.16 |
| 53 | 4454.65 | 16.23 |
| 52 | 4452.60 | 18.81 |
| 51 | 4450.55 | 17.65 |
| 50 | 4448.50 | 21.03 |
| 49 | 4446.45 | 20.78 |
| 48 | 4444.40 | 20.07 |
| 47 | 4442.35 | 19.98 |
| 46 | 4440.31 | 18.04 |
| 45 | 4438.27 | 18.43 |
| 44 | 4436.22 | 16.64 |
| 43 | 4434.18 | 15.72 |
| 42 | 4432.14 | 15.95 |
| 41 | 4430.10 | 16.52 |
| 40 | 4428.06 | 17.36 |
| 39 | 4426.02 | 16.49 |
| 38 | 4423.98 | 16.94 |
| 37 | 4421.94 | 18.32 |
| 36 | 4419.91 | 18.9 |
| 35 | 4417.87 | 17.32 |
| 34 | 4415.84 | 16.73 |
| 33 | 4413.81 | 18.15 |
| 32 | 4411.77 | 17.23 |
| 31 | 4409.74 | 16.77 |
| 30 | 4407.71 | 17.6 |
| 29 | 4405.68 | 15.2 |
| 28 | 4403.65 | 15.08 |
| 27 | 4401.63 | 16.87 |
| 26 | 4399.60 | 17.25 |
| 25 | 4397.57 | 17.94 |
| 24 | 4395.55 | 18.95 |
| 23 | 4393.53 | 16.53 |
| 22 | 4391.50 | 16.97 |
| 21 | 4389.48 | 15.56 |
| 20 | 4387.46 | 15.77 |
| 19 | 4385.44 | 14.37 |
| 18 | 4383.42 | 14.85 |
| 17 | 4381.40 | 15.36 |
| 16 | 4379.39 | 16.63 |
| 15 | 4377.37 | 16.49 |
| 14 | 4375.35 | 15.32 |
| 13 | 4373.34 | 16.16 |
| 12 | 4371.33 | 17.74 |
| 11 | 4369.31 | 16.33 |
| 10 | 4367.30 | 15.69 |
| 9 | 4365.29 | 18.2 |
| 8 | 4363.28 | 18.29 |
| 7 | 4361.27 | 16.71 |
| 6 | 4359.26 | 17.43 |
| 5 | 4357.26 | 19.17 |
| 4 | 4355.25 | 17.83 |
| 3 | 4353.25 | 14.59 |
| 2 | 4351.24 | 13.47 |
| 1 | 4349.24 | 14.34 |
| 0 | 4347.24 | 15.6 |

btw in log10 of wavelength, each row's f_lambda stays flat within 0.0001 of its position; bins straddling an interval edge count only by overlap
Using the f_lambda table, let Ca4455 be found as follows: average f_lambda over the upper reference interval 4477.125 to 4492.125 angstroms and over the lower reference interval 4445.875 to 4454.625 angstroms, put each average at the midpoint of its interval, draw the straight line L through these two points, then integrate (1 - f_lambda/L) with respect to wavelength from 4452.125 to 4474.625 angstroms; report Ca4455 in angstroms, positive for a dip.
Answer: 2.34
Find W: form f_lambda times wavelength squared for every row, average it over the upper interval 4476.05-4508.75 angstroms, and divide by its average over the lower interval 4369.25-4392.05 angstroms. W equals 1.3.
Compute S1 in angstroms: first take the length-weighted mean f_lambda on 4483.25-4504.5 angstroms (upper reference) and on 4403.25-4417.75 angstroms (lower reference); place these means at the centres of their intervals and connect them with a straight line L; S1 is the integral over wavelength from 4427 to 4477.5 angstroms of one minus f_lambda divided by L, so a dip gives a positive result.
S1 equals 1.1 angstroms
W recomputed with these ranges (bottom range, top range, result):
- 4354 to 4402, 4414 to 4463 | 1.09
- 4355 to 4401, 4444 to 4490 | 1.10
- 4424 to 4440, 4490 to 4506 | 1.20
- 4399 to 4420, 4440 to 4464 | 1.10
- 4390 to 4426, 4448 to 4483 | 1.03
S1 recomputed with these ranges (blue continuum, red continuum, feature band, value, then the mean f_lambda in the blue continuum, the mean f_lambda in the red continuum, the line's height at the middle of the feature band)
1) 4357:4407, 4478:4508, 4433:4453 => -0.88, 16.6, 19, 17.9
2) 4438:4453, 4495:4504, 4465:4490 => 2.51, 19.4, 19.7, 19.6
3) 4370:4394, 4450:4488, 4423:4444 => -0.67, 16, 17.3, 16.8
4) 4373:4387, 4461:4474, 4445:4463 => -1.59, 15.6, 16.7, 16.6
